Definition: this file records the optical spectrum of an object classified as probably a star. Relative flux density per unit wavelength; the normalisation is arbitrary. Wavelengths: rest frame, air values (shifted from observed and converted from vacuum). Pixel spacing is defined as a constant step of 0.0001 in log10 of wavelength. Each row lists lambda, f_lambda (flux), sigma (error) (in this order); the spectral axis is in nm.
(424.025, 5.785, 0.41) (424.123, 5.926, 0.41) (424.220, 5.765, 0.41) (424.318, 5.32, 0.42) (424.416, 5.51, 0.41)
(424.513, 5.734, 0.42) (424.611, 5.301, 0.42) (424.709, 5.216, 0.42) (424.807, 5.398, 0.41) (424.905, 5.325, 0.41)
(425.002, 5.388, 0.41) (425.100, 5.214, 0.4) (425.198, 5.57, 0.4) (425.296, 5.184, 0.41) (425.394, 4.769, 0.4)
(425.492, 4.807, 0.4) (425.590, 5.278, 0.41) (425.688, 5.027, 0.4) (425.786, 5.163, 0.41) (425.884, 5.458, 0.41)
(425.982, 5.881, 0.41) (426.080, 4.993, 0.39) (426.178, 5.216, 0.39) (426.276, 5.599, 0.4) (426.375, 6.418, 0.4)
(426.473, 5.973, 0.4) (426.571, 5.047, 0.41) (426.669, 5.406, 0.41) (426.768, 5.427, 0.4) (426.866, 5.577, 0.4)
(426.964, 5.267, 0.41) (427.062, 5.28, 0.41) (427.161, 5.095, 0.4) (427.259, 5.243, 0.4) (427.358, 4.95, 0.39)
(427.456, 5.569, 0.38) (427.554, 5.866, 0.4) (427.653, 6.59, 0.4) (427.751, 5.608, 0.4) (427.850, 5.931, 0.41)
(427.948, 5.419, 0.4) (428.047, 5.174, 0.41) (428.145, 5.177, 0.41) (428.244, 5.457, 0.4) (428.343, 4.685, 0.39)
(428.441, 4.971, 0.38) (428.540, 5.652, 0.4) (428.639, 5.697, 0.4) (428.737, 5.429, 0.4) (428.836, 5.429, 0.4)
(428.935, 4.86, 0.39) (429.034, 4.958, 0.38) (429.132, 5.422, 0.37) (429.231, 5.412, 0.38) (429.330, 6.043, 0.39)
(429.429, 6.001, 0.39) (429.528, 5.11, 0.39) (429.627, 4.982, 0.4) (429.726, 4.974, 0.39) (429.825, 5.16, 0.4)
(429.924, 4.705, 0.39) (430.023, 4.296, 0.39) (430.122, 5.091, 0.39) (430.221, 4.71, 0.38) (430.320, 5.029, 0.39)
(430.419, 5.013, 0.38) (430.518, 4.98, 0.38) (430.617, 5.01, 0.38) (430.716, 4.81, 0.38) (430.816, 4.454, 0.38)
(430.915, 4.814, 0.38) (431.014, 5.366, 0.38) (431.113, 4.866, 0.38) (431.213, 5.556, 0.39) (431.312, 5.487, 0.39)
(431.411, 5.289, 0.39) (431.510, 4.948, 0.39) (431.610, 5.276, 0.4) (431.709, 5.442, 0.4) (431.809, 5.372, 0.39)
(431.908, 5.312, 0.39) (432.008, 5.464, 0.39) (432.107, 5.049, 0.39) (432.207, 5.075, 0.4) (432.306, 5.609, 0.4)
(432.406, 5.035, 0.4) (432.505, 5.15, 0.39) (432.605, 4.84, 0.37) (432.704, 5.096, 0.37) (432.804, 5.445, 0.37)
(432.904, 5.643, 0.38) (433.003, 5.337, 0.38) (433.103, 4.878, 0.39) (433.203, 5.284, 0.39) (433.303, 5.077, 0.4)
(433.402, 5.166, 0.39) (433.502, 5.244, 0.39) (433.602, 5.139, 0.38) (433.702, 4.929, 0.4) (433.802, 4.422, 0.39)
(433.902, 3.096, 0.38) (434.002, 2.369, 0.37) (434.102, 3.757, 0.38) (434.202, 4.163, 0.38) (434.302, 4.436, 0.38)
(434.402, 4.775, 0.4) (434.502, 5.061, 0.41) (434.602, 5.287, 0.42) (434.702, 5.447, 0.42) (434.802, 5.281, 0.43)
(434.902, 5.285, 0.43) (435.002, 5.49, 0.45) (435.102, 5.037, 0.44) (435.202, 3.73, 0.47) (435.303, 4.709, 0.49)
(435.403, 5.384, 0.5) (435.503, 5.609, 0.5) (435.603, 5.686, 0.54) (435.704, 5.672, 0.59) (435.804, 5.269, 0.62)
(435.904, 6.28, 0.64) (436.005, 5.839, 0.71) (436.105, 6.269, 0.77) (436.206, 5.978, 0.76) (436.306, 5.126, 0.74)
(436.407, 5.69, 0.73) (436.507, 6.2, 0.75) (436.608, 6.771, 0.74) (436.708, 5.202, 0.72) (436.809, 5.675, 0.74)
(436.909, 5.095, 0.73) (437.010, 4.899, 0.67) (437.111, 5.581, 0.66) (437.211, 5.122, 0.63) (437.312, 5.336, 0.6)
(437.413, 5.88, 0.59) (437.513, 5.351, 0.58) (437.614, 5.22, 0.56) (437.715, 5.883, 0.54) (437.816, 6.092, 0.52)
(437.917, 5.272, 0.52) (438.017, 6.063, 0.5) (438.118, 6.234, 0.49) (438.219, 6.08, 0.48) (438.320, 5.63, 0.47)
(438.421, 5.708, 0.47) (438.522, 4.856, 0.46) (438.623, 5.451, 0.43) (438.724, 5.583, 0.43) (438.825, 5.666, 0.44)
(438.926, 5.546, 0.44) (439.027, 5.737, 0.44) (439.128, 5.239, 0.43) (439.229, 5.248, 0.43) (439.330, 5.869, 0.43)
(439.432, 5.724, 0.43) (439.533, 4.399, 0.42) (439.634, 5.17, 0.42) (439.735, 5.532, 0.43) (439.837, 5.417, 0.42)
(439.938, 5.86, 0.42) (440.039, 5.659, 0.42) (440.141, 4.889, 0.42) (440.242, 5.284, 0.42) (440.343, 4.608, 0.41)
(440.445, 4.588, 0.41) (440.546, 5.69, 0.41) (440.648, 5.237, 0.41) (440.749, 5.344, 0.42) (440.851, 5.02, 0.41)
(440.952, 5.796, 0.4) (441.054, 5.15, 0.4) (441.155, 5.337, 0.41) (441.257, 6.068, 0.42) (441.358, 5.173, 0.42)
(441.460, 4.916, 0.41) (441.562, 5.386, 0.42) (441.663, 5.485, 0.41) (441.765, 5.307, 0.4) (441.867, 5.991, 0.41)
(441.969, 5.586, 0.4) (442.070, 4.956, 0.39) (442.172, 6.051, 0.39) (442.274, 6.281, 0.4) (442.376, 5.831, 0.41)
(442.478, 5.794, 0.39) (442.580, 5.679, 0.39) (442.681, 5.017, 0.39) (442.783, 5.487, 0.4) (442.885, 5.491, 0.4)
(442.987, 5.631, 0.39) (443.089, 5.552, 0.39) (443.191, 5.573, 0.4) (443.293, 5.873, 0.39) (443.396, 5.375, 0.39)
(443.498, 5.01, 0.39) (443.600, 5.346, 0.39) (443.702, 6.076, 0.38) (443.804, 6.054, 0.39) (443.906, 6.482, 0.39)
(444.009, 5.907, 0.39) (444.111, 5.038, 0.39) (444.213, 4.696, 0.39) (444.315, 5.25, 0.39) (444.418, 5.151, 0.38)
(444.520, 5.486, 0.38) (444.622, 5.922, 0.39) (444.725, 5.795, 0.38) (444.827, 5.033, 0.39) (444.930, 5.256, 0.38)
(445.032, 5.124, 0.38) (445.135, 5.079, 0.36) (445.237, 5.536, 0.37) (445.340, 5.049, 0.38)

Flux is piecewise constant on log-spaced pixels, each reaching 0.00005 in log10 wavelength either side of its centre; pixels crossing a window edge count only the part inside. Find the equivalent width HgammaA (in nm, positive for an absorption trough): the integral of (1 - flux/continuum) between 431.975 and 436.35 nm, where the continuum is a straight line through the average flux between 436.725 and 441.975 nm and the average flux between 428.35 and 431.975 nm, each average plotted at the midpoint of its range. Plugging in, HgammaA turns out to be 0.18 nm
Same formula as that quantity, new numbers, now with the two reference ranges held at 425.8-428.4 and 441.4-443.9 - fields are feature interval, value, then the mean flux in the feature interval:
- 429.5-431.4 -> 0.18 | 4.97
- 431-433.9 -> 0.18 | 5.16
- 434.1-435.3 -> 0.15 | 4.85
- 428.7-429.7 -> 0.02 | 5.35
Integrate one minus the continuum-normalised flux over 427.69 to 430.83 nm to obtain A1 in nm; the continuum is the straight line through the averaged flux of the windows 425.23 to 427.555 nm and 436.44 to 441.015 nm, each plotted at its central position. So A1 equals 0.11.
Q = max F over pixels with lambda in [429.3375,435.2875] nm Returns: 6.001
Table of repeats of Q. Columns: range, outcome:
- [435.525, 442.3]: 6.771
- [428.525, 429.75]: 6.043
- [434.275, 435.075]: 5.49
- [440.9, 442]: 6.068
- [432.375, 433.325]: 5.643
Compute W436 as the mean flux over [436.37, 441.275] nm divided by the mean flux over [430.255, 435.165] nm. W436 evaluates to 1.1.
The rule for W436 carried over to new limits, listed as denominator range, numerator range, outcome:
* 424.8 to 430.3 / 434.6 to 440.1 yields 1.04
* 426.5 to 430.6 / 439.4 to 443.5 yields 1.03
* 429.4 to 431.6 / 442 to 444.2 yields 1.12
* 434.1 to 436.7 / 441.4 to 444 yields 1.05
